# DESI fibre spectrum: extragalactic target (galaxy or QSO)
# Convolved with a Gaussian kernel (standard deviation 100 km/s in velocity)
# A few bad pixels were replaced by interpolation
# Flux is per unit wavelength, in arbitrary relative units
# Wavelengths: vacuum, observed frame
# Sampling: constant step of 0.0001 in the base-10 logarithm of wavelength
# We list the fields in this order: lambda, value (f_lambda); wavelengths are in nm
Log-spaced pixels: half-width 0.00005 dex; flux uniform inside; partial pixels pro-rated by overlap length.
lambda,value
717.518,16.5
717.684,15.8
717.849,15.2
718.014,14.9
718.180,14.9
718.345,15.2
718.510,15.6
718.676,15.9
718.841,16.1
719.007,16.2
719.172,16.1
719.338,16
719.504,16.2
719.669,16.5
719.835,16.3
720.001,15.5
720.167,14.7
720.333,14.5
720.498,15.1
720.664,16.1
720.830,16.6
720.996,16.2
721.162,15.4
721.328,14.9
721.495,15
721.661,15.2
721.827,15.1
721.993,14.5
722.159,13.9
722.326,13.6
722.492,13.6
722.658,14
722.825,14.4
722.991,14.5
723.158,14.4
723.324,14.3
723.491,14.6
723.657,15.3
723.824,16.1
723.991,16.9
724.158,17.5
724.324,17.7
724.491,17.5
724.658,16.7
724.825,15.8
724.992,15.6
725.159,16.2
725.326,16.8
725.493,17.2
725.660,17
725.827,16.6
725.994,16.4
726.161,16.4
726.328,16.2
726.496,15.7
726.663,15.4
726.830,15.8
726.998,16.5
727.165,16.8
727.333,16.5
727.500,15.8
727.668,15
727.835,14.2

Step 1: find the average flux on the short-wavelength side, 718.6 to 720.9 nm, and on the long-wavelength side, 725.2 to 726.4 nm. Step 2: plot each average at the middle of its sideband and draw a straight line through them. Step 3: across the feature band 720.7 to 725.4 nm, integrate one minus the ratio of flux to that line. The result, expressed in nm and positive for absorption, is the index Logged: 0.244 nm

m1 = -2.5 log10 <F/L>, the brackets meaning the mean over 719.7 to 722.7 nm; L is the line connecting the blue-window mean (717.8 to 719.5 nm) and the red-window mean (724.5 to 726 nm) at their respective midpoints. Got 0.07 mag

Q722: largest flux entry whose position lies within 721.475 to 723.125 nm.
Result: 15.2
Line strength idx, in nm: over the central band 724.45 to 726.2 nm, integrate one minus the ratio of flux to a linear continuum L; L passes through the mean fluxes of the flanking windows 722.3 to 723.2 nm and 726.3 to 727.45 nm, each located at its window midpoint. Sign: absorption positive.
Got -0.14 nm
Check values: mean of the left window 14.1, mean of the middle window 16.5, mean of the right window 16.1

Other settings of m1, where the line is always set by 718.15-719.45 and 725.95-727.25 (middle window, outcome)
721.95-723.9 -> 0.111 mag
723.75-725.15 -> -0.043 mag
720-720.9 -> 0.033 mag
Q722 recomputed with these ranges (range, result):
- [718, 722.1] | 16.6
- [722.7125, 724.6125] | 17.7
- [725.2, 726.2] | 17.2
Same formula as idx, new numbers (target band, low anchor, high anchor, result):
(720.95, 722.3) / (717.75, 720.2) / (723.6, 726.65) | 0.09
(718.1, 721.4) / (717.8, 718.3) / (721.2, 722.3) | -0.18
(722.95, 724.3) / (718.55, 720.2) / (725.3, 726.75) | 0.06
